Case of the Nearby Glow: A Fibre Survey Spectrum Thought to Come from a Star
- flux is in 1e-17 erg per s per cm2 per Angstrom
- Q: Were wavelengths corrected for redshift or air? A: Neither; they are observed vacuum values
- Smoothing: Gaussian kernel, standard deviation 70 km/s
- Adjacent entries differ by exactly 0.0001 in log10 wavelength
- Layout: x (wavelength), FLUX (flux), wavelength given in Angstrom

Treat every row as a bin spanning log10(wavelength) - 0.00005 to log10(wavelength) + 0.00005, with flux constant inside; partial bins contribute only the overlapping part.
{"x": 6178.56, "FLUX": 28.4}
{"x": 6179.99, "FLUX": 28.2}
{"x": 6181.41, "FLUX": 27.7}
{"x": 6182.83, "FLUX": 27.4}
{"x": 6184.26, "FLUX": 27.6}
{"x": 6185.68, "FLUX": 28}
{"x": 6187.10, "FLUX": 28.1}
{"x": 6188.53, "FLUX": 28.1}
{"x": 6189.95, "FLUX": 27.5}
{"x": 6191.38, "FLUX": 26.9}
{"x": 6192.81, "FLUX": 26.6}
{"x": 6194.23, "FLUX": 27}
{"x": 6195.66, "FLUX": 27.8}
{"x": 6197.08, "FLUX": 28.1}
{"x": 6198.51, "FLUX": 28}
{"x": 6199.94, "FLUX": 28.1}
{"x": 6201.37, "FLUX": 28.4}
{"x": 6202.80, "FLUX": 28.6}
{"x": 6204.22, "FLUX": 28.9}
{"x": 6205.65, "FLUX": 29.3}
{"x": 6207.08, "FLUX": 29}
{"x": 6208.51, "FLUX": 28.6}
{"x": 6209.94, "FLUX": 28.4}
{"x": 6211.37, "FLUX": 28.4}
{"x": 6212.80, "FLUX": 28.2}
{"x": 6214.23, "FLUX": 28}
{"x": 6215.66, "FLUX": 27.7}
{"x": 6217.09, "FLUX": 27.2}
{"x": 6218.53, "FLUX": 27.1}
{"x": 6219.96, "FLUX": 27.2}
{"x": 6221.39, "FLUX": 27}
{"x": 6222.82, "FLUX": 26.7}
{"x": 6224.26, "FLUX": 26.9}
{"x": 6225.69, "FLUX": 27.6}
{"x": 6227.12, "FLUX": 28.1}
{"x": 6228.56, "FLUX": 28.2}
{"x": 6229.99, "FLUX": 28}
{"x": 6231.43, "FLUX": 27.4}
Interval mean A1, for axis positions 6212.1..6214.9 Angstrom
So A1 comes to 28.1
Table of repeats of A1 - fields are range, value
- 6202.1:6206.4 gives 29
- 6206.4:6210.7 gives 28.7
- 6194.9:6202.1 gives 28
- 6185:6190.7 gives 27.9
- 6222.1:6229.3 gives 27.5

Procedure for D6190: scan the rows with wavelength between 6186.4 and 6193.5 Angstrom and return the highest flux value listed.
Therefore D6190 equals 28.1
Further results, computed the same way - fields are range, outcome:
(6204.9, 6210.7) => 29.3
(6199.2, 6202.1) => 28.4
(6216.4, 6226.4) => 27.6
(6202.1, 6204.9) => 28.9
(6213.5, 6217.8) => 28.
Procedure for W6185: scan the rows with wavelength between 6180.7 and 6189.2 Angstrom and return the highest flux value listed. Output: 28.1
